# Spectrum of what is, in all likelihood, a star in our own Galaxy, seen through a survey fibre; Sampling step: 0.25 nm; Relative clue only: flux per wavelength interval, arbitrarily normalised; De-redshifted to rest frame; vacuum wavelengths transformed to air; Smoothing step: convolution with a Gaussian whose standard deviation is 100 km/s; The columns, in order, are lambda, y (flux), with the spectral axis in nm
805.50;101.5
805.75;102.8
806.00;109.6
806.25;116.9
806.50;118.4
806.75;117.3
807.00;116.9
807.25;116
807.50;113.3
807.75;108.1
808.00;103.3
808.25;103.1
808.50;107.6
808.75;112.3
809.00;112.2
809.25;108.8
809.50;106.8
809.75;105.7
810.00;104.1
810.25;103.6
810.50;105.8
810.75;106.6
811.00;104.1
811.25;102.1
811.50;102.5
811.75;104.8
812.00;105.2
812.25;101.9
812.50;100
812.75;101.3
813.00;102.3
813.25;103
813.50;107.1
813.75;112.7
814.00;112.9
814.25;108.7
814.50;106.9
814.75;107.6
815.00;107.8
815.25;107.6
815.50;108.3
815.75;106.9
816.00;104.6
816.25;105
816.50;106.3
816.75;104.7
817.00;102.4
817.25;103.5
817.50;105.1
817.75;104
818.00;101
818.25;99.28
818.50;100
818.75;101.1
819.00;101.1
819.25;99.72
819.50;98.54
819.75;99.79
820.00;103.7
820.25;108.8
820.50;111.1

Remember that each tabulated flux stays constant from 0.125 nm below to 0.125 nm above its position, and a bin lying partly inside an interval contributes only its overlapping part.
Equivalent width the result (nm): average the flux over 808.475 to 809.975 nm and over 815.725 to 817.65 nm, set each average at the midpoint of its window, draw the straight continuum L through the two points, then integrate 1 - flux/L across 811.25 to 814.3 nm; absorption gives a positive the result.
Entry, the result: 0.05 nm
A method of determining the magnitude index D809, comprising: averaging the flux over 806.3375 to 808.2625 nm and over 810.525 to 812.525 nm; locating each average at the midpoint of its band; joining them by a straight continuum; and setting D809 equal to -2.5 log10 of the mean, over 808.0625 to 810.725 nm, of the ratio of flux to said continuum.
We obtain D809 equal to 0.01 mag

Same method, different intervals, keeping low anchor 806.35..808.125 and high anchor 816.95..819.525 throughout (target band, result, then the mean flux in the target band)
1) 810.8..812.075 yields 0.05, 104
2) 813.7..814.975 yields -0.04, 109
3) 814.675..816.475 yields -0.02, 107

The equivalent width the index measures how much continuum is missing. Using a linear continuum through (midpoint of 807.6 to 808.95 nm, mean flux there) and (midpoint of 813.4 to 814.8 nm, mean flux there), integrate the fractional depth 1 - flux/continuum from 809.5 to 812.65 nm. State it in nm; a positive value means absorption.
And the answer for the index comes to 0.13 nm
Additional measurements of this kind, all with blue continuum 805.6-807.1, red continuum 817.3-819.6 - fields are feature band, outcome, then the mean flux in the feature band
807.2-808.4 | 0.04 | 108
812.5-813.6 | 0.04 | 103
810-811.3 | 0.05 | 105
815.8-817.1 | -0.02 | 105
